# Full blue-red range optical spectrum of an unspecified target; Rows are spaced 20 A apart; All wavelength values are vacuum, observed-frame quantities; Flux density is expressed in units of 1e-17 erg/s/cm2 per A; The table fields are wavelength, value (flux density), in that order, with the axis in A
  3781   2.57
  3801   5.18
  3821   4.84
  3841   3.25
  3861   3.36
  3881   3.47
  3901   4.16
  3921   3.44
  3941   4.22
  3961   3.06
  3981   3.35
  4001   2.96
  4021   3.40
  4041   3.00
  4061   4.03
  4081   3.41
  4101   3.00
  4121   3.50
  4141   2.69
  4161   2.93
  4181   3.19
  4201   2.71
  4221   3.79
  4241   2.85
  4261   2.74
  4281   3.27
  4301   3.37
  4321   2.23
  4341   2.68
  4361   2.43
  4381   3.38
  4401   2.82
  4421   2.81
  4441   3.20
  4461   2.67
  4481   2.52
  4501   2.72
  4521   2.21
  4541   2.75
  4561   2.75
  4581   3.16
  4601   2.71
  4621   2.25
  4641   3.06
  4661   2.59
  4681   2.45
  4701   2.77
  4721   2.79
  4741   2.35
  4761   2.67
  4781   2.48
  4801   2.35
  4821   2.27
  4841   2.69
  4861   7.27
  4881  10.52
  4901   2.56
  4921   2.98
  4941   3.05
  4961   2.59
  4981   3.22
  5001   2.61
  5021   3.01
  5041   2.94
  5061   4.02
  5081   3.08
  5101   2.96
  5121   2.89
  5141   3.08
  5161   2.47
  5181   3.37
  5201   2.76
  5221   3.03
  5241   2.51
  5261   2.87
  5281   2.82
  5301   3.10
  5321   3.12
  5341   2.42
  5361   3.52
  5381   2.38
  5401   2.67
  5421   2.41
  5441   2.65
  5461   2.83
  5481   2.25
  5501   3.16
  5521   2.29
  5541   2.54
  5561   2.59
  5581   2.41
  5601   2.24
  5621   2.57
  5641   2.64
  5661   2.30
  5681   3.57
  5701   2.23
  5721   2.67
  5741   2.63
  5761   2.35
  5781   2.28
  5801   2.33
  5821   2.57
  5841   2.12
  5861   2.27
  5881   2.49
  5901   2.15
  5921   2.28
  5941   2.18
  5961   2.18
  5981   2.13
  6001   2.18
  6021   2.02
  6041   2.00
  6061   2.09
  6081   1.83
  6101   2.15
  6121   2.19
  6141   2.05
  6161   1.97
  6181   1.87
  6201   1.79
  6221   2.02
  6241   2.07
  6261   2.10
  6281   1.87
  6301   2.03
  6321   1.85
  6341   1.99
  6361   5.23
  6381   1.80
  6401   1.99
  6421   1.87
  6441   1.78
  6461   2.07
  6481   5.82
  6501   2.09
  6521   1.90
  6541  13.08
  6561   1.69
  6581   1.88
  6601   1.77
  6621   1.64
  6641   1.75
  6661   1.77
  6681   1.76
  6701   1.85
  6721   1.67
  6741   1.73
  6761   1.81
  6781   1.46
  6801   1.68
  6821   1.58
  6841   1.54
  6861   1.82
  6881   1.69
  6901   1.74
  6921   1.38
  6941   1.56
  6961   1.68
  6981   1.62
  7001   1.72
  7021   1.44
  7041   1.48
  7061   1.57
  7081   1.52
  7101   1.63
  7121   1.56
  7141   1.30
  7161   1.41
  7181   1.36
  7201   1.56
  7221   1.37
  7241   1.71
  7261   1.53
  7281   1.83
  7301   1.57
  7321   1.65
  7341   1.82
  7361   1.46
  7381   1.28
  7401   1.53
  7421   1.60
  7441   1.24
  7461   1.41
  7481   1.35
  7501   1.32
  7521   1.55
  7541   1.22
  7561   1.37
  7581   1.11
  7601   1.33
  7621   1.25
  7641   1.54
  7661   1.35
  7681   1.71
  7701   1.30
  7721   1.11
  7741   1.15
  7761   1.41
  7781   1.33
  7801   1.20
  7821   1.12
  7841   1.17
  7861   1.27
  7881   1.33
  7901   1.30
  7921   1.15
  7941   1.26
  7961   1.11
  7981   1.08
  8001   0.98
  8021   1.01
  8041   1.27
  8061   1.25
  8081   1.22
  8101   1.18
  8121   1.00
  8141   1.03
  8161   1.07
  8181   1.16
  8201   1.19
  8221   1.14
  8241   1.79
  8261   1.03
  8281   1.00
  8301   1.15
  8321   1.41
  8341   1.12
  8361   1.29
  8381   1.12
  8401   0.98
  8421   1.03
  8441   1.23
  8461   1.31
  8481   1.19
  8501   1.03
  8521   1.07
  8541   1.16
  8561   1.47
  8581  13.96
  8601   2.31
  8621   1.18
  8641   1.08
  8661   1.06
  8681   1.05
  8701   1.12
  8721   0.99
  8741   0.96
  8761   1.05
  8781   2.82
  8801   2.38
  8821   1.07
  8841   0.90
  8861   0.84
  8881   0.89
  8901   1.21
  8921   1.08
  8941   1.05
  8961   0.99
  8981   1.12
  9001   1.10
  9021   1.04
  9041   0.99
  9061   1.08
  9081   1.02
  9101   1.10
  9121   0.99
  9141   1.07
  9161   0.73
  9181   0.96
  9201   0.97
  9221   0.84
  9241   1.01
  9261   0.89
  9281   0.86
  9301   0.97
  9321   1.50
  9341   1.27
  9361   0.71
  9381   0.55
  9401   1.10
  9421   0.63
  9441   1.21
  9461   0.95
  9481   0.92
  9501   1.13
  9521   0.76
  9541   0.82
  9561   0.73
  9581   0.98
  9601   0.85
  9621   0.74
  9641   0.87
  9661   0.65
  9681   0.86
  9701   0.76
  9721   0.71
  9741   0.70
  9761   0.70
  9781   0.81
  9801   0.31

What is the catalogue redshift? 0.31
